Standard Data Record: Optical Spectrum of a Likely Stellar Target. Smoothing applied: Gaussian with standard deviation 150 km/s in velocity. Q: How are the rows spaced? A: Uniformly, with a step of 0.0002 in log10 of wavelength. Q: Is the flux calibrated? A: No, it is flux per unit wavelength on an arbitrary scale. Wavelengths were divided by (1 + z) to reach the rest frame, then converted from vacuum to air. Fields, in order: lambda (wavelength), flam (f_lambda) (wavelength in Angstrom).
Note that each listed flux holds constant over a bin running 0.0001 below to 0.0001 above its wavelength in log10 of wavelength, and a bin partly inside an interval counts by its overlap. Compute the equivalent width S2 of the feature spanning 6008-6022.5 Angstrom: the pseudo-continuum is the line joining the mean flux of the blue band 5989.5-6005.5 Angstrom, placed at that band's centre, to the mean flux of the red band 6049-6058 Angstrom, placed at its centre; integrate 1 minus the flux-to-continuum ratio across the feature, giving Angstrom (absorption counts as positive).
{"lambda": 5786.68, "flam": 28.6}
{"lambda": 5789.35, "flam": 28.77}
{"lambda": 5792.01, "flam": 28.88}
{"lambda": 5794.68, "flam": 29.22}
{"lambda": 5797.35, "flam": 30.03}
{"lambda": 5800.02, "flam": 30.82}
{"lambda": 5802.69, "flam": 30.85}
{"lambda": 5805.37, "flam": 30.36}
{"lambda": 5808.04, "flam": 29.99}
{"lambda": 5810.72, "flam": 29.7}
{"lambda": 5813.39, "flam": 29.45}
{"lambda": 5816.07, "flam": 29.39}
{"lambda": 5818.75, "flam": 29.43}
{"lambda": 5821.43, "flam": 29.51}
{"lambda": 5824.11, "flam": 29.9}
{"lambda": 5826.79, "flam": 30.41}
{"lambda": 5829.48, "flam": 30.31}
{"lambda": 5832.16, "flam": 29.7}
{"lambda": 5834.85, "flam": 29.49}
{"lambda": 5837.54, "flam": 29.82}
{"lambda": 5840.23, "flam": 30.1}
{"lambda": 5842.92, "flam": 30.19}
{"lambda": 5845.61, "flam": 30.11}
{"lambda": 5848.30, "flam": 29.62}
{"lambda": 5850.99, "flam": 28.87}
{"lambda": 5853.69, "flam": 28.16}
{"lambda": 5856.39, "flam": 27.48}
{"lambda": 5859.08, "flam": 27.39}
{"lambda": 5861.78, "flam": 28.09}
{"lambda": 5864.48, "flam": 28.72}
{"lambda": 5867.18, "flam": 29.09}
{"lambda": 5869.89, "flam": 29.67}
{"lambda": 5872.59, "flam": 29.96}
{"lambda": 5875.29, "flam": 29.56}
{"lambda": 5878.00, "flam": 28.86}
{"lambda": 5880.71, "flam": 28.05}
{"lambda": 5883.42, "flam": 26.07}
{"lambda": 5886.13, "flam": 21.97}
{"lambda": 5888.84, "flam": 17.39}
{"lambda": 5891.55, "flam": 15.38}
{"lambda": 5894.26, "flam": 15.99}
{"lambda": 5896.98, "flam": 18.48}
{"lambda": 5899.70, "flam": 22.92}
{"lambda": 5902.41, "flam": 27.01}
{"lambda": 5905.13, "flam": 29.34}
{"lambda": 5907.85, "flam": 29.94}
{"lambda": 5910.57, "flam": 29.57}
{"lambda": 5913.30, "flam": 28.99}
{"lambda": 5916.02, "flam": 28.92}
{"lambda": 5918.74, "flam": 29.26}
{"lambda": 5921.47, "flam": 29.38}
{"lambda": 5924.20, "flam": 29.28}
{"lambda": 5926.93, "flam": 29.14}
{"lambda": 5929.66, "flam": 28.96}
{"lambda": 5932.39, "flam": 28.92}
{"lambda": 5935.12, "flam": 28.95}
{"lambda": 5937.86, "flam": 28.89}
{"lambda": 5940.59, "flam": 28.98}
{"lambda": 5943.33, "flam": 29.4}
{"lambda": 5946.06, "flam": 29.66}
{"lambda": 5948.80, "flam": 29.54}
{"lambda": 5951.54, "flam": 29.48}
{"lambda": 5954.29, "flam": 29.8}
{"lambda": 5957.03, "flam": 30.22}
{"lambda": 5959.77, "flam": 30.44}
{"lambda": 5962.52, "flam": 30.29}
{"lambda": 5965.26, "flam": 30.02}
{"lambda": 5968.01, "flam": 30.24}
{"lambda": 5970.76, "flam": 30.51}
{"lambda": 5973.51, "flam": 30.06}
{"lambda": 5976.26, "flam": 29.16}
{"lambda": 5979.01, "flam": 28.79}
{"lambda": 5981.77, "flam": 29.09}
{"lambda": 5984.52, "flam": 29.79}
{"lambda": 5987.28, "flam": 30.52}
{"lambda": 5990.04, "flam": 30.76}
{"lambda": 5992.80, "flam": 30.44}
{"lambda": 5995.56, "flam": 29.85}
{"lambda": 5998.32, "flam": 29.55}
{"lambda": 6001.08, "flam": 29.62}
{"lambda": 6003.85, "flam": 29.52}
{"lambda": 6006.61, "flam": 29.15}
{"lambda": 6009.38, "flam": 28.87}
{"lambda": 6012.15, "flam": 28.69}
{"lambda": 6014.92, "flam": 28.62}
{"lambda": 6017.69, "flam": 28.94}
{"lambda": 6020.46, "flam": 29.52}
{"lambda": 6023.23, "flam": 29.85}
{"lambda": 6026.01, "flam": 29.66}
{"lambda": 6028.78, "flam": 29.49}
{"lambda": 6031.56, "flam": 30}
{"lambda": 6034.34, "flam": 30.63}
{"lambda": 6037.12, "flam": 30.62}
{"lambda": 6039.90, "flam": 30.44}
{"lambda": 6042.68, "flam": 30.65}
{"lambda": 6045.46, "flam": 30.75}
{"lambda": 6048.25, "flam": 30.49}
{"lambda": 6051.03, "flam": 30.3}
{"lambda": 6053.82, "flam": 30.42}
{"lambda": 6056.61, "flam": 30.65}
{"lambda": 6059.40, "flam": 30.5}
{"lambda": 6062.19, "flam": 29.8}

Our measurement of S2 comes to 0.54 Angstrom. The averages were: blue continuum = 29.9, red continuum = 30.5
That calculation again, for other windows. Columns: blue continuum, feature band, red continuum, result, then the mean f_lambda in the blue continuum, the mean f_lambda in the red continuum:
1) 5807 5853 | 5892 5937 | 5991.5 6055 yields 4.2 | 29.7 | 29.8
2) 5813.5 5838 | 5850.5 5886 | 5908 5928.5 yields 1.6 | 29.7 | 29.3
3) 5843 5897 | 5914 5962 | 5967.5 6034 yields -2.4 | 26.2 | 29.6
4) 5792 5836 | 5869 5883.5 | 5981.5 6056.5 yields 0.5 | 29.9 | 29.9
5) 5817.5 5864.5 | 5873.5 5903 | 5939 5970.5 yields 6.6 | 29.3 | 29.8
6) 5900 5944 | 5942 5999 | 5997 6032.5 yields -1.5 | 28.9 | 29.3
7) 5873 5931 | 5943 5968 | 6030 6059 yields -2.0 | 26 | 30.5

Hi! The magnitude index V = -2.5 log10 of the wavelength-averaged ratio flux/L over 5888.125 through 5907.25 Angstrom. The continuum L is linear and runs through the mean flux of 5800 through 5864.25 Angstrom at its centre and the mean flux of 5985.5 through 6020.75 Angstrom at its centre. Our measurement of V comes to 0.35 mag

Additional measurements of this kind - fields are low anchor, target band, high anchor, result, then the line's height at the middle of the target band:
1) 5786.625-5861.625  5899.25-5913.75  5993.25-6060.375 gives 0.054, 29.7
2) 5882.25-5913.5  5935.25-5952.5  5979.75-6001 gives -0.103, 26.6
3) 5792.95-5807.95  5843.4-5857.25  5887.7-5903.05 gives -0.185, 24.4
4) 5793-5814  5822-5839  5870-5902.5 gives -0.074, 27.9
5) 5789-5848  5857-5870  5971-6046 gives 0.052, 29.8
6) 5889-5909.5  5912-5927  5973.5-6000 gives -0.203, 24.2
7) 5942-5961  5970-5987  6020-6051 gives 0.012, 29.9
